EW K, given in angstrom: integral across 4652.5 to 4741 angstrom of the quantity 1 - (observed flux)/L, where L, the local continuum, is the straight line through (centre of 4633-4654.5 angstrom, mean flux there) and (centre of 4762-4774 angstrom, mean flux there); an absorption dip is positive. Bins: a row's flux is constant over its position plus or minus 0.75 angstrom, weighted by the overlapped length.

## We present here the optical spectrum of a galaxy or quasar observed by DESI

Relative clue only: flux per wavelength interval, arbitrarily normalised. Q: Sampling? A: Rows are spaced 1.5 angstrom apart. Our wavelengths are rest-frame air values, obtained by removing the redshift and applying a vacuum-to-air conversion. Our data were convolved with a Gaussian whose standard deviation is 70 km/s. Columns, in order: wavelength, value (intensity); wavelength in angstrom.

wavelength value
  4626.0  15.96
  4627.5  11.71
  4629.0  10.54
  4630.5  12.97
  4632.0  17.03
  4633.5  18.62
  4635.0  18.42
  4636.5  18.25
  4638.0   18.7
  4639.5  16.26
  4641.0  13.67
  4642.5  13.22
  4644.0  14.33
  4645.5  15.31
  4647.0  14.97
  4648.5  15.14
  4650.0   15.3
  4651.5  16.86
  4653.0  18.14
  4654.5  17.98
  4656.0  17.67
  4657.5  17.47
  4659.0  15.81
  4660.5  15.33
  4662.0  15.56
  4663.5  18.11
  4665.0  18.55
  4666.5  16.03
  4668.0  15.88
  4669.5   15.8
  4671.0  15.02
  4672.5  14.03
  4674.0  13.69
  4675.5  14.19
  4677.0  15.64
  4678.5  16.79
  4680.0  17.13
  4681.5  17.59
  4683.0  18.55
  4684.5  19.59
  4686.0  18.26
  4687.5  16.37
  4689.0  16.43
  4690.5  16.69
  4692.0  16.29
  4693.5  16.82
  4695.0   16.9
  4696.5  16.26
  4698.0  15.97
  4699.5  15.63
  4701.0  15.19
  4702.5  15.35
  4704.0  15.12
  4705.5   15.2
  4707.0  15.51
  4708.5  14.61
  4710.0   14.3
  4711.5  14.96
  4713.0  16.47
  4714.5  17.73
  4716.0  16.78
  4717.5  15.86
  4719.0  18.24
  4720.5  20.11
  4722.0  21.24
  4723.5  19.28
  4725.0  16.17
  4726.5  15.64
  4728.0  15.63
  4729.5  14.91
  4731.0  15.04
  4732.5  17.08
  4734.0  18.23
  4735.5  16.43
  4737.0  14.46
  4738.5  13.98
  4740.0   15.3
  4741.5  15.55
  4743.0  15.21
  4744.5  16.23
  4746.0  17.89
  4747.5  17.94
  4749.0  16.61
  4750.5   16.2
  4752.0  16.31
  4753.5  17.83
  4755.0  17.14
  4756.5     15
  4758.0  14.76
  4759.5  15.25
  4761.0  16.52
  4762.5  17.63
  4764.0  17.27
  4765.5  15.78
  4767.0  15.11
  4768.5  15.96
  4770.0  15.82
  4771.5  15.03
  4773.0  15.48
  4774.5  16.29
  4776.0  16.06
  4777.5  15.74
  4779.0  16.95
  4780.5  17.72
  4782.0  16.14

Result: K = -1.5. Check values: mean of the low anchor 16.3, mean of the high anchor 16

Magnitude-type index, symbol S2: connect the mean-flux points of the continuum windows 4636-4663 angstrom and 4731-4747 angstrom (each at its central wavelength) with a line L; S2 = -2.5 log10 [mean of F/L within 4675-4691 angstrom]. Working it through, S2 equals -0.07 mag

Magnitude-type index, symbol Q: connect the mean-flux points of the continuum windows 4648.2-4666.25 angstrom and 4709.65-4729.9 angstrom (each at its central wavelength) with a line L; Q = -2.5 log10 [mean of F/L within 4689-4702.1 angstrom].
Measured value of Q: 0.05 mag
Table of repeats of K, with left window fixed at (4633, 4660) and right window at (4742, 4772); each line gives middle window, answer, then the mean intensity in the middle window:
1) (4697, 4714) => 1.03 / 15.4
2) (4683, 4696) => -0.69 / 17.2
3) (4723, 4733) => 0.10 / 16.2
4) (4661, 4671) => -0.06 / 16.5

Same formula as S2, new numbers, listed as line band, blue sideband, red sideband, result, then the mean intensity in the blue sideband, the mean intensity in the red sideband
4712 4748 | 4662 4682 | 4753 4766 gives -0.03 mag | 16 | 16.3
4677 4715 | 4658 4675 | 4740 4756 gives -0.02 mag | 15.8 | 16.6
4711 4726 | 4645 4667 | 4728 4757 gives -0.09 mag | 16.6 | 16.2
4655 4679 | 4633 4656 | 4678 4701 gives 0.04 mag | 16.4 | 17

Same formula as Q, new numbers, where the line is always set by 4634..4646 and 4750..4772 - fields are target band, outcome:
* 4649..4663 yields -0.04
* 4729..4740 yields 0.03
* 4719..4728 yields -0.13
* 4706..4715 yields 0.04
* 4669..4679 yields 0.08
